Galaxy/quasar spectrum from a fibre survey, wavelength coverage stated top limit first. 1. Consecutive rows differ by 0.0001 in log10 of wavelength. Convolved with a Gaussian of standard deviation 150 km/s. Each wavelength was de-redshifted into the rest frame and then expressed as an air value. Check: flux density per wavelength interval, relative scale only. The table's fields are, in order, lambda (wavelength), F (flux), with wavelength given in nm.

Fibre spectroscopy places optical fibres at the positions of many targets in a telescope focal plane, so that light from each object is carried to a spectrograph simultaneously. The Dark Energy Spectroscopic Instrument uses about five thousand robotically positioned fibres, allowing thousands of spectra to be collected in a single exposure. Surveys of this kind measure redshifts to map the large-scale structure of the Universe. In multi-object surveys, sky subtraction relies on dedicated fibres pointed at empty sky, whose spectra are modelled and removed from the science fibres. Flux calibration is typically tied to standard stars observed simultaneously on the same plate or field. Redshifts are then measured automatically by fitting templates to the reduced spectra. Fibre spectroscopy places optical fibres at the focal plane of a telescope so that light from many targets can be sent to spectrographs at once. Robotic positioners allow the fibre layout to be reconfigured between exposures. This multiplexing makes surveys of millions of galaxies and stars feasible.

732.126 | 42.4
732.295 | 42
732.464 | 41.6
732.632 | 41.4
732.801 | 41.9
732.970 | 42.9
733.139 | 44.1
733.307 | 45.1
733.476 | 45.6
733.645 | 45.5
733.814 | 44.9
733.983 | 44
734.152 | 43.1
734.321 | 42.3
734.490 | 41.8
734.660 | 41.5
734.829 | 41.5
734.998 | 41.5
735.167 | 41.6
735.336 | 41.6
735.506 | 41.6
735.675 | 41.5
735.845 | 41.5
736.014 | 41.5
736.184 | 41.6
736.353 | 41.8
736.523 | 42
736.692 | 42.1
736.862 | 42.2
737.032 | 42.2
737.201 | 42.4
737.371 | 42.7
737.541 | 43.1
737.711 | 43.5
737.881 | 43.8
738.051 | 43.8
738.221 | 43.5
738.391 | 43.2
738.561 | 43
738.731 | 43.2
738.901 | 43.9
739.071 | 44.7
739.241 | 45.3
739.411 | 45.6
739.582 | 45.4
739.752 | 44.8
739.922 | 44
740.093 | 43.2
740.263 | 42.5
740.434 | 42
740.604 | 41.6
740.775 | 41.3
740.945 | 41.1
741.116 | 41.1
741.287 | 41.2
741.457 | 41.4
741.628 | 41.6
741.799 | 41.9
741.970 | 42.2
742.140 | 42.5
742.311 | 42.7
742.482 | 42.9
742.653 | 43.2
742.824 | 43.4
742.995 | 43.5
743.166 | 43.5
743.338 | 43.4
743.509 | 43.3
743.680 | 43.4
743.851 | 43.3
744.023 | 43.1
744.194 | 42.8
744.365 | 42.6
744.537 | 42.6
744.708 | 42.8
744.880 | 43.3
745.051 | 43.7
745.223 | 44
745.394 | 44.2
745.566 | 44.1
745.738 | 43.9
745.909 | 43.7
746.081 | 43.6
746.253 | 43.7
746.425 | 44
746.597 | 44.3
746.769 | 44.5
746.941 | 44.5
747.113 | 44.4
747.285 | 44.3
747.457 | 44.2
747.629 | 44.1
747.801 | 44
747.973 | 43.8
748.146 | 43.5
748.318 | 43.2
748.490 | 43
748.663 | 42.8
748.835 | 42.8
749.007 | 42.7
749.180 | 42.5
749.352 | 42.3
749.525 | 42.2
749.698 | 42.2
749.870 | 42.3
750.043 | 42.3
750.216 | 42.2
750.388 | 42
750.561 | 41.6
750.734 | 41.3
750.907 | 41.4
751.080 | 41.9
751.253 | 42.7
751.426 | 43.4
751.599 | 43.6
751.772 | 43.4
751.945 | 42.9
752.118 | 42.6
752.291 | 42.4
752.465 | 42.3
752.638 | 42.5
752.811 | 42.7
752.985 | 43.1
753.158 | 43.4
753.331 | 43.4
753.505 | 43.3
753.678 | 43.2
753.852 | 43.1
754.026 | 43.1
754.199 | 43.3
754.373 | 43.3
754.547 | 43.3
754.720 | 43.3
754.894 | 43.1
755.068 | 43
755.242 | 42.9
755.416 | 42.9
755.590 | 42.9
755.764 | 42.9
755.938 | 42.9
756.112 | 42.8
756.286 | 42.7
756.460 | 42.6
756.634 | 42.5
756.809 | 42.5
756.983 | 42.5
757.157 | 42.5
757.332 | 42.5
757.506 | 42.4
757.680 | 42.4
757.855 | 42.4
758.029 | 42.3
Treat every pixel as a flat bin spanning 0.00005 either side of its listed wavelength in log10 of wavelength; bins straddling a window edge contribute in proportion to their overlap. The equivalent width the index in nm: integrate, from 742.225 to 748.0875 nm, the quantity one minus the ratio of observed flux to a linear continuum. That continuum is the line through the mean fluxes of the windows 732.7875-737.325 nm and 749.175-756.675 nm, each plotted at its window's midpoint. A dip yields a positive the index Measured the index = -0.13 nm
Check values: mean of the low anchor 42.6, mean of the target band 43.6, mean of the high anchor 42.7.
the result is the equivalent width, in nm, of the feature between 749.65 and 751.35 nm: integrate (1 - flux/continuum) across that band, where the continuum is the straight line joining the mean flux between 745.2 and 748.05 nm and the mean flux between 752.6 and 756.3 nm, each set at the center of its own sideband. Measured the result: 0.062 nm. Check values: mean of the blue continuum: 44.1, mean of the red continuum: 43.1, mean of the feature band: 42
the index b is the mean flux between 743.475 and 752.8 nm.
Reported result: 43.1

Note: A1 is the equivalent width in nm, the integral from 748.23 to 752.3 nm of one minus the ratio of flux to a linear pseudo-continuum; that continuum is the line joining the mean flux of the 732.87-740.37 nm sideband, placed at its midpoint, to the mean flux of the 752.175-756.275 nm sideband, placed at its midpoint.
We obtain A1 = 0.05 nm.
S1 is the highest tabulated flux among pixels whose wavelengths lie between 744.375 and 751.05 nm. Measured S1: 44.5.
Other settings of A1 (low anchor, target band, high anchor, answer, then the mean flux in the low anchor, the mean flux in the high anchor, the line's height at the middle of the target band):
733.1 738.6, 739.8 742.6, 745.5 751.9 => 0.051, 42.7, 43.1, 42.9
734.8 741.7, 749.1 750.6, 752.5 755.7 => 0.027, 42.6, 43.1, 43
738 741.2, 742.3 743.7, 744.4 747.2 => 0.010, 43.3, 43.8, 43.6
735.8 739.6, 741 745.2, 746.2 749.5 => 0.061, 43.1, 43.6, 43.4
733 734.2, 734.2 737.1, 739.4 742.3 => 0.147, 44.6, 42.5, 44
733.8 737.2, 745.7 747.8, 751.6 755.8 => -0.071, 42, 43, 42.6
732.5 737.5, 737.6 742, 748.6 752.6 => -0.056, 42.5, 42.4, 42.5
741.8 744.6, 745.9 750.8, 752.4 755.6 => -0.016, 43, 43.1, 43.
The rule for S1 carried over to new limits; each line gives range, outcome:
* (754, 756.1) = 43.3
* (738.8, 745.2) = 45.6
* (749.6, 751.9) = 43.6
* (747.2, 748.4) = 44.3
